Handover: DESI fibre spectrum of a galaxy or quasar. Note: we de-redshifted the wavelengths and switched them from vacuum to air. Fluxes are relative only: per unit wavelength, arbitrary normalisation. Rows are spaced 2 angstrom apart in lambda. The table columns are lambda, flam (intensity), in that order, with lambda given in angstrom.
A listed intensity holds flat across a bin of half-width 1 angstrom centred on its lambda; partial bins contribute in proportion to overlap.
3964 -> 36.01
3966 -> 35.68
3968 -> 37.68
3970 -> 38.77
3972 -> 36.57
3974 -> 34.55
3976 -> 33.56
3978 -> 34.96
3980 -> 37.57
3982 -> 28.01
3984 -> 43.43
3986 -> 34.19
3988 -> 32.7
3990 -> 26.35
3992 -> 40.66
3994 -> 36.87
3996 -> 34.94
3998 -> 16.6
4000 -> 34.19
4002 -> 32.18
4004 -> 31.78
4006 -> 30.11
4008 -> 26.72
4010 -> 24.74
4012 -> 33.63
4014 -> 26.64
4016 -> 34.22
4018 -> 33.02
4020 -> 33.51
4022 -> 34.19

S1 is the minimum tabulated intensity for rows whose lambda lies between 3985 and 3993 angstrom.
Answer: 26.35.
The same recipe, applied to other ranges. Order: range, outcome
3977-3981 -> 34.96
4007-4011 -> 24.74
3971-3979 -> 33.56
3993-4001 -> 16.6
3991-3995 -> 36.87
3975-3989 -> 28.01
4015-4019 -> 33.02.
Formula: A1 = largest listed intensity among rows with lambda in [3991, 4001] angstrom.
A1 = 40.66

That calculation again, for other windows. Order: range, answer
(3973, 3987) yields 43.43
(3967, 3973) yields 38.77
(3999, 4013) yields 34.19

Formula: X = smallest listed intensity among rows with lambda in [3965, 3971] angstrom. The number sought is 35.68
